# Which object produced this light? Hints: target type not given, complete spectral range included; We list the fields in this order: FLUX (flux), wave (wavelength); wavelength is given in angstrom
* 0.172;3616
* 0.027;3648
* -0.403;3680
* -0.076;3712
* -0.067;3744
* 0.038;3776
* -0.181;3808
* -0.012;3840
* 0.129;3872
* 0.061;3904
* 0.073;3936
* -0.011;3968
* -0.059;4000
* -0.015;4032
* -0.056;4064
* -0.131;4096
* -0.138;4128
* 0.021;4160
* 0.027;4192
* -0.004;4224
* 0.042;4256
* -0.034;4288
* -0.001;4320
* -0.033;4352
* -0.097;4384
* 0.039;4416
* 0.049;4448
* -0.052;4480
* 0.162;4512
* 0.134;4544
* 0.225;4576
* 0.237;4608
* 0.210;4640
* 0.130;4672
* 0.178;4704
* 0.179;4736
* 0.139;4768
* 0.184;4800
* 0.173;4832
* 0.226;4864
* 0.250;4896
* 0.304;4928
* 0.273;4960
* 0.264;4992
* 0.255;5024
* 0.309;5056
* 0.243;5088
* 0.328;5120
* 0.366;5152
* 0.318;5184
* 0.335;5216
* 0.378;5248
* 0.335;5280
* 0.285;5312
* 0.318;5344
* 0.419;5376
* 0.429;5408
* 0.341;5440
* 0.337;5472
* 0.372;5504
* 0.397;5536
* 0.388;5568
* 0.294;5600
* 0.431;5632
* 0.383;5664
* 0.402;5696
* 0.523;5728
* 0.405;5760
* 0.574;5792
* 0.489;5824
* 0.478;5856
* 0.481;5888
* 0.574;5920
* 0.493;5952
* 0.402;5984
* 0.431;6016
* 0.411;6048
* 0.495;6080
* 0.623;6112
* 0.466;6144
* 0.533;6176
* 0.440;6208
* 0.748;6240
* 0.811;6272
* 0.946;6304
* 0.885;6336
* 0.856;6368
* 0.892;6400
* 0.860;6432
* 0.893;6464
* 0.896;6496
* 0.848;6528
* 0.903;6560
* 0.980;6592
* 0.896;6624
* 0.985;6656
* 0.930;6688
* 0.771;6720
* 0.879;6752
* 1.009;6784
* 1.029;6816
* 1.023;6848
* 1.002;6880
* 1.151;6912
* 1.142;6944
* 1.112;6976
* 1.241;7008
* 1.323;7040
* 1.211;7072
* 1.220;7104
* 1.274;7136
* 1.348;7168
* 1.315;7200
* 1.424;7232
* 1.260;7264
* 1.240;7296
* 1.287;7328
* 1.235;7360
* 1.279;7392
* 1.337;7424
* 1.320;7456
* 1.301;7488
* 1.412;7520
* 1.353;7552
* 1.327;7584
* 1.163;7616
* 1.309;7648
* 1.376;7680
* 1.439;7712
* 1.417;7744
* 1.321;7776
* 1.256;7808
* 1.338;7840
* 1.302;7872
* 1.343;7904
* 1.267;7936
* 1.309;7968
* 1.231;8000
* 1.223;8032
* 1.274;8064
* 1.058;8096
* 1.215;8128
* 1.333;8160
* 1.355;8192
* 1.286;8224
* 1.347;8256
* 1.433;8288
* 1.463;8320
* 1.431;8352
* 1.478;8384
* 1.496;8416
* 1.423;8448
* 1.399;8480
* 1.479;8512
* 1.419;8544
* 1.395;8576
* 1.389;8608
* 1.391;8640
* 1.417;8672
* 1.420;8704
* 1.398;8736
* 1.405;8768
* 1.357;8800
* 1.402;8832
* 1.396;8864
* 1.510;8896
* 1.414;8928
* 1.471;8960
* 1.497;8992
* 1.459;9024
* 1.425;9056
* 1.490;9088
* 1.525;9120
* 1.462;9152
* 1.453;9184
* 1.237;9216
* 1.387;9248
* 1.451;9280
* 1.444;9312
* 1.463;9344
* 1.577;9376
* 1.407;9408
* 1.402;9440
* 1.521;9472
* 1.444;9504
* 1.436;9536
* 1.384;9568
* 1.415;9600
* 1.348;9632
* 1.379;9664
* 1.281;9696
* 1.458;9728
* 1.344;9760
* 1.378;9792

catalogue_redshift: 0.564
